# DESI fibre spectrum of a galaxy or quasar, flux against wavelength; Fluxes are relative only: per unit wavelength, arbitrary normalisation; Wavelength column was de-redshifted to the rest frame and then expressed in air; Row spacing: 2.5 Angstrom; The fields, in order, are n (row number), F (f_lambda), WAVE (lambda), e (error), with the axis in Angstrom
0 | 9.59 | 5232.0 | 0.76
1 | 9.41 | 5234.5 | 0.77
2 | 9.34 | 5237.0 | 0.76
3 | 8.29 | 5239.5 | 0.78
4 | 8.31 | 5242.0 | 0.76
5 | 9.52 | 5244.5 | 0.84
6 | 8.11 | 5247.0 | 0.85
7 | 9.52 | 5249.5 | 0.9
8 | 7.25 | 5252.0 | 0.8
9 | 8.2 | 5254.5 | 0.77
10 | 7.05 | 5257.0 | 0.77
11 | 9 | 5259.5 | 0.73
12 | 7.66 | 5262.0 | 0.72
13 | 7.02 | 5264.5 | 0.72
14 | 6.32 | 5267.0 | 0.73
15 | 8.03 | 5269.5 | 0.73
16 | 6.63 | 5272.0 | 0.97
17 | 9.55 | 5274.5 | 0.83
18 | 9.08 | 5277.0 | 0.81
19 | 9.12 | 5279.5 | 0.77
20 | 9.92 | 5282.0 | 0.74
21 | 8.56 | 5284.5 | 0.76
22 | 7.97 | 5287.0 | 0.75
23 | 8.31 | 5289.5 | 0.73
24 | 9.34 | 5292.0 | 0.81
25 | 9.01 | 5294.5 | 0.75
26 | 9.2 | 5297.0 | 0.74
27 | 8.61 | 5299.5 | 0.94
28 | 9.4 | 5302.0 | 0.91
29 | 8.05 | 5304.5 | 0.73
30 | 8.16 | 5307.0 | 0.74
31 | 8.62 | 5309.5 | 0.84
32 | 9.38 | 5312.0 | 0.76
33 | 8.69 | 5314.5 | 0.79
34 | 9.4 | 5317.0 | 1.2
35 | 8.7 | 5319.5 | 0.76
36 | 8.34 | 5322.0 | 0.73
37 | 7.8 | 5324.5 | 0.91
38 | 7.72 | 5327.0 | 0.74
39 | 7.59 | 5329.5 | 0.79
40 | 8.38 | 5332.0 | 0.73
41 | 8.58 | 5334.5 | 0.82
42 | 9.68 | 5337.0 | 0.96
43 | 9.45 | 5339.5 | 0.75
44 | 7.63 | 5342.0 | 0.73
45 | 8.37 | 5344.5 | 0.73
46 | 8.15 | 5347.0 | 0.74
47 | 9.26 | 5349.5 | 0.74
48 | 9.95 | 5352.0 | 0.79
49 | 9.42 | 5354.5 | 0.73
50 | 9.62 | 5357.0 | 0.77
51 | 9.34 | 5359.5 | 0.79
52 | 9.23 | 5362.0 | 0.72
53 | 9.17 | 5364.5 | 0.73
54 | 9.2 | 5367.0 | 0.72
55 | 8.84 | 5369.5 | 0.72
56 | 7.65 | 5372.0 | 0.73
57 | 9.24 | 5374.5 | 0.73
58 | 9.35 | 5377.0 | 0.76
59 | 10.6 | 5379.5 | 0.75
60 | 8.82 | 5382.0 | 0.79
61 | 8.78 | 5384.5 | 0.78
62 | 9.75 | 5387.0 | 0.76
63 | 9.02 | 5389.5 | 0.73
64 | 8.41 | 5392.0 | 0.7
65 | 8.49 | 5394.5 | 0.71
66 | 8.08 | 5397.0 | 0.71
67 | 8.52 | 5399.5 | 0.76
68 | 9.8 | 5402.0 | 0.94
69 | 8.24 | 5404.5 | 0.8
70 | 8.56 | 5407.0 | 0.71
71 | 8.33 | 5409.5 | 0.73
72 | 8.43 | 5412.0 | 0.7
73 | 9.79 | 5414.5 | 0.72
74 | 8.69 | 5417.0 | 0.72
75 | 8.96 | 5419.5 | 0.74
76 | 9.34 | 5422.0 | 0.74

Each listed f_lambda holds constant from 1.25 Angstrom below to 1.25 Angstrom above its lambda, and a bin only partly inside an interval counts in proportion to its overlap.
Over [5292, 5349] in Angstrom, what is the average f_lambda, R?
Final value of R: 8.61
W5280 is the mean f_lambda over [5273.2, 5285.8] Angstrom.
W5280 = 9.23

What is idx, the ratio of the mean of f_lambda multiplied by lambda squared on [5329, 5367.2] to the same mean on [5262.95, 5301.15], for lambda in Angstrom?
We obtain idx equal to 1.09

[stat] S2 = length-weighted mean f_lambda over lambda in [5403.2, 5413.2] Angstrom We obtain 8.4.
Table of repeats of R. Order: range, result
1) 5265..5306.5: 8.53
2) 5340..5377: 8.96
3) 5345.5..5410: 9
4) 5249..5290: 8.16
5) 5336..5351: 8.76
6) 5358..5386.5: 9.13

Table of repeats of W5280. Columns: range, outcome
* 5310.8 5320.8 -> 9.04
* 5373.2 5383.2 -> 9.5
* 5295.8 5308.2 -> 8.68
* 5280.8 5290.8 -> 8.69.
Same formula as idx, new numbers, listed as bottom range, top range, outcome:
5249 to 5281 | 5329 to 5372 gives 1.15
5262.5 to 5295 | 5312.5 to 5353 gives 1.05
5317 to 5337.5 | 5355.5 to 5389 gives 1.12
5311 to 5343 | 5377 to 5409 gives 1.07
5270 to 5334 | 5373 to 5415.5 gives 1.07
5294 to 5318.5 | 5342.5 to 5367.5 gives 1.05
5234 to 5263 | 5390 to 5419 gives 1.09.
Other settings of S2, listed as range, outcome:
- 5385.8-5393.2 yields 9.06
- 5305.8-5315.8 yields 8.72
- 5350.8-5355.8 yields 9.68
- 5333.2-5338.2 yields 9.12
